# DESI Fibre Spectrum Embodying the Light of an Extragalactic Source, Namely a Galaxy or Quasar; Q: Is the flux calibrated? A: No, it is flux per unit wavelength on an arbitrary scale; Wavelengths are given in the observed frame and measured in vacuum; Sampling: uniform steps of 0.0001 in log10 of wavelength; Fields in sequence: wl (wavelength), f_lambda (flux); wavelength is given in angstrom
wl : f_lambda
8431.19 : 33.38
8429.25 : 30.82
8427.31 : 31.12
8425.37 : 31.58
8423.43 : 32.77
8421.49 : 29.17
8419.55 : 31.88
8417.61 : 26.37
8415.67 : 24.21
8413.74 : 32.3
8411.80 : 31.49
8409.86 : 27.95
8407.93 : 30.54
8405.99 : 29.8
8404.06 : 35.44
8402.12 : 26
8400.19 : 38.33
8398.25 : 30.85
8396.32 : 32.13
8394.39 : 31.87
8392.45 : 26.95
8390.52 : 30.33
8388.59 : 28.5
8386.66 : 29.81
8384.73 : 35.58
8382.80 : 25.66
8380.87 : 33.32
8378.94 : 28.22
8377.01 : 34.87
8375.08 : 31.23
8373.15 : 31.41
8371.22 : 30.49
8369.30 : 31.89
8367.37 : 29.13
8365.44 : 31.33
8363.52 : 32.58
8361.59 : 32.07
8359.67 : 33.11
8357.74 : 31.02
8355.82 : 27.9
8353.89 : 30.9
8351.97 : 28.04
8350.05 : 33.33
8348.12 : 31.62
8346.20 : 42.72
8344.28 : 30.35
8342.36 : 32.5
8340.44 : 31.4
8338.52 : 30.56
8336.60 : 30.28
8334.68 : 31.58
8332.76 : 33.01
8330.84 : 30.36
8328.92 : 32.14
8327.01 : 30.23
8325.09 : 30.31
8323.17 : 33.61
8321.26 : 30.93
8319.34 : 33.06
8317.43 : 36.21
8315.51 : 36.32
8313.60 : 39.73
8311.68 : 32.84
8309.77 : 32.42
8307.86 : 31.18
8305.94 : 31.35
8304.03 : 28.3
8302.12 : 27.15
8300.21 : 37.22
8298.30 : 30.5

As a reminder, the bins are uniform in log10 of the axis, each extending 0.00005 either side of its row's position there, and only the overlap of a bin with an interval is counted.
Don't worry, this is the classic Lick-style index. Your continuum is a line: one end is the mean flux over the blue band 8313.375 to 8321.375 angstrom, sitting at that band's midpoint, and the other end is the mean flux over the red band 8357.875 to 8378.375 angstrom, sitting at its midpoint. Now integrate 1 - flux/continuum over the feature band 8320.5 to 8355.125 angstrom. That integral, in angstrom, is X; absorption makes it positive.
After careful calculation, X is 2.0 angstrom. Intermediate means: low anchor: 35.3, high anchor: 31.7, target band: 31.9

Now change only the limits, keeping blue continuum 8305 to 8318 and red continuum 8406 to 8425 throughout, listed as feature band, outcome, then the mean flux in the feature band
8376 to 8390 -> 0.1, 30.8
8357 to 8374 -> 0.2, 31.5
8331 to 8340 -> 0.5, 31.3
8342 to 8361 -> 0.2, 32.1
